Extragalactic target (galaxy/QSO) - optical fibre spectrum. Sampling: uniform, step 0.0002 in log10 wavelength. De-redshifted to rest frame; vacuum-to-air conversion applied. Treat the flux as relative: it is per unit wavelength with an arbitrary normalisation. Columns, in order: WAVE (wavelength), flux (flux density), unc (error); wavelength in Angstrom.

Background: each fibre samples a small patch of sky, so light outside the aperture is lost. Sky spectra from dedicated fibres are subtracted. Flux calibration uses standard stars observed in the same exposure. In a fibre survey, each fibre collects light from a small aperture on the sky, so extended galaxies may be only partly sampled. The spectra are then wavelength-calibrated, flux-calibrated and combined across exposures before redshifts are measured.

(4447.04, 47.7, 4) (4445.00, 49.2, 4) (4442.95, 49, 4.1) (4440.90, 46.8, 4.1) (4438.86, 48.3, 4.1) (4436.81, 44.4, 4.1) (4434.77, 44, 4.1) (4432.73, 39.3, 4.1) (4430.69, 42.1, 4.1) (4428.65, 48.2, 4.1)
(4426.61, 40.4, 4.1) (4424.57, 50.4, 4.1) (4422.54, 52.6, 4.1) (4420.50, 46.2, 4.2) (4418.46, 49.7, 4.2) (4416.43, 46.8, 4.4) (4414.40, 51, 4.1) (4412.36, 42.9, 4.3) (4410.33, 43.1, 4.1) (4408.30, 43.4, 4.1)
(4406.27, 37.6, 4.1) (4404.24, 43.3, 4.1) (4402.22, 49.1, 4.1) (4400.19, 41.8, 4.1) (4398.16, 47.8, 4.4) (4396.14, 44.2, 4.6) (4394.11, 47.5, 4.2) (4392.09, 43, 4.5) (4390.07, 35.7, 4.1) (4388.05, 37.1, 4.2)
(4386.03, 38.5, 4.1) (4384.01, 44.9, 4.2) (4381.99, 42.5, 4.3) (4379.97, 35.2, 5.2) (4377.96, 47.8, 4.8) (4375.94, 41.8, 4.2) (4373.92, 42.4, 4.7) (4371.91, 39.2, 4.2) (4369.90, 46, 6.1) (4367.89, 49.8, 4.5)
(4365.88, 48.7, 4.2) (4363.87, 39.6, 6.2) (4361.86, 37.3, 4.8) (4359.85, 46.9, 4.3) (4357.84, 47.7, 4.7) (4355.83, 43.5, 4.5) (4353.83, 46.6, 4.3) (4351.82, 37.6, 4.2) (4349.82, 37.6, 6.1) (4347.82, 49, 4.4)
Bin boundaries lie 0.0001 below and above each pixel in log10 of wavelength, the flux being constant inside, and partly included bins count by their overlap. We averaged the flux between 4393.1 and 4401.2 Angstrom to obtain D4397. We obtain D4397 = 45.3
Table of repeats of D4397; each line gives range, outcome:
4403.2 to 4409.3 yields 41.5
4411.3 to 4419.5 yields 47.6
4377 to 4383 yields 41.8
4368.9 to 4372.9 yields 42.6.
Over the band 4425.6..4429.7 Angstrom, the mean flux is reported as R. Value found 44.3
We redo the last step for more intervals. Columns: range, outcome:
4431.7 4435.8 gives 41.7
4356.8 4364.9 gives 42.8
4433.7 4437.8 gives 44.2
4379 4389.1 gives 39.6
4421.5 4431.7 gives 46.7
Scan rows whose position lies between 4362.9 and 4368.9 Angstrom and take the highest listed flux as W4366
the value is 49.8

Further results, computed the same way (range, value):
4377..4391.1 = 47.8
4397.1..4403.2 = 49.1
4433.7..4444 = 49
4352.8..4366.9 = 48.7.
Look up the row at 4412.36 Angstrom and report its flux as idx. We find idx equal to 42.9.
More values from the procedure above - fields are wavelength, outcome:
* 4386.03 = 38.5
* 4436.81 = 44.4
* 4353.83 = 46.6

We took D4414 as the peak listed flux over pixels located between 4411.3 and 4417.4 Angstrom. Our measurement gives 51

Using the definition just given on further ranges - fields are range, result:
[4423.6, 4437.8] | 50.4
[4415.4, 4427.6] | 52.6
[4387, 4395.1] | 47.5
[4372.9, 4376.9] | 42.4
